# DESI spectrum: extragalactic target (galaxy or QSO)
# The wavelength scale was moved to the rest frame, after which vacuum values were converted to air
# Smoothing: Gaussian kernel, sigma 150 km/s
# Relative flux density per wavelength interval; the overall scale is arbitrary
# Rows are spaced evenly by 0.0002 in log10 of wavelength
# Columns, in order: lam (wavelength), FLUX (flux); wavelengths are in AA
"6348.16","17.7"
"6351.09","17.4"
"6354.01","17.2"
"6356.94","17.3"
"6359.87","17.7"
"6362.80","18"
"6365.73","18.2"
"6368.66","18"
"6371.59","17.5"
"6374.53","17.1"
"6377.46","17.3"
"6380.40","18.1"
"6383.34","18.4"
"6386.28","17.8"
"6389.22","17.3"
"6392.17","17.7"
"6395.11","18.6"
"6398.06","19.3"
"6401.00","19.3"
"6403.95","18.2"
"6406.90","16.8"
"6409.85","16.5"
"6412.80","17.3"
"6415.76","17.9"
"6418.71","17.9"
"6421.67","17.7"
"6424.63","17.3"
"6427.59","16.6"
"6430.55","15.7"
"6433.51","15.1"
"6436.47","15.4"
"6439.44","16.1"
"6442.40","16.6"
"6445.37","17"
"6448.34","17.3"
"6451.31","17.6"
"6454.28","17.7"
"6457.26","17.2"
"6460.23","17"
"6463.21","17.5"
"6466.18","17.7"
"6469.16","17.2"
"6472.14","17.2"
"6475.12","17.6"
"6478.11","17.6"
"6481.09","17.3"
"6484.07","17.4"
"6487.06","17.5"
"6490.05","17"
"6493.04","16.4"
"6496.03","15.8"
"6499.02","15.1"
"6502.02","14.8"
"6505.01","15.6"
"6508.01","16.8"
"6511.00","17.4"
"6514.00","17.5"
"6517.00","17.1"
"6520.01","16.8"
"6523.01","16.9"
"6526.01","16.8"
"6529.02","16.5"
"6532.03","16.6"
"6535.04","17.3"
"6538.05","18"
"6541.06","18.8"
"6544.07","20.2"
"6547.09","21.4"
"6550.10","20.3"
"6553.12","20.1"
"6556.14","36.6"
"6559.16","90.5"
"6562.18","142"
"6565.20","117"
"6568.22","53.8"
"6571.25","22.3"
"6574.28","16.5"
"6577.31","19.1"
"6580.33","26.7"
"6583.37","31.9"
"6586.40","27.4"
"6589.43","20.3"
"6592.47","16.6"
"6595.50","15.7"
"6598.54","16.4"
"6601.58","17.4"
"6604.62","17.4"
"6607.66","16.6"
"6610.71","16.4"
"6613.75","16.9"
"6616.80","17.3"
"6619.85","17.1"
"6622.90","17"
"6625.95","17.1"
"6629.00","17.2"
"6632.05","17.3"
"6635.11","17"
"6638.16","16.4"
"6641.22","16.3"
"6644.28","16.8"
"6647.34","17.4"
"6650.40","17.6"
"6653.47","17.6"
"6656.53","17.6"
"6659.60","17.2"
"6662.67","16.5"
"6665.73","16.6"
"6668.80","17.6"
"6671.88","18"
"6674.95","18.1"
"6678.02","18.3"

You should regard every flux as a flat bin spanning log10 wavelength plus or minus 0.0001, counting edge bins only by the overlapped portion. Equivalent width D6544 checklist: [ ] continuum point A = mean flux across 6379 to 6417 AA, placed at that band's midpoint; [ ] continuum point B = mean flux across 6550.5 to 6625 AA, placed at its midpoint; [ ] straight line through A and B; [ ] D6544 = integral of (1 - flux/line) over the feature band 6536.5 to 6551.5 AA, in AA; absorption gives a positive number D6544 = 5.1 AA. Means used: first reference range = 17.9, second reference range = 33.3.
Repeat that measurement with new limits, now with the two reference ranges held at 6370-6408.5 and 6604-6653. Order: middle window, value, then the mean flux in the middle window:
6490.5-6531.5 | 2.4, 16.4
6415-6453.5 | 2.1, 16.8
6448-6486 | 0.5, 17.4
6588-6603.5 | -0.1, 17.3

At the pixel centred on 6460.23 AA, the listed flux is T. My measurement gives 17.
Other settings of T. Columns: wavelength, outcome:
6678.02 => 18.3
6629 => 17.2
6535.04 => 17.3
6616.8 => 17.3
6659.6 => 17.2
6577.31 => 19.1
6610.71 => 16.4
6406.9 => 16.8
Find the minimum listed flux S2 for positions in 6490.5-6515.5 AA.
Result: 14.8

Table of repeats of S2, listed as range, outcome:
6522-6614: 15.7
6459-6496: 16.4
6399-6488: 15.1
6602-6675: 16.3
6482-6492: 17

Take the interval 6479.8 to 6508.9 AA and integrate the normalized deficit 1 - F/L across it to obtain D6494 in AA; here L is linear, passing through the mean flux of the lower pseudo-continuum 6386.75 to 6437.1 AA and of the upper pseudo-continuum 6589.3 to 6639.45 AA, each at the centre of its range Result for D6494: 1.5 AA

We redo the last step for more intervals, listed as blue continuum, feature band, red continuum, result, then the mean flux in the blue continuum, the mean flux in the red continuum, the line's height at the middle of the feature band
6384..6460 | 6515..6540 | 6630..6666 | 0.2 AA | 17.3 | 17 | 17.2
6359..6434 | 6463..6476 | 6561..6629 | 2.8 AA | 17.6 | 30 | 22.2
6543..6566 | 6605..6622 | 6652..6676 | 9.0 AA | 57.5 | 17.4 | 35.9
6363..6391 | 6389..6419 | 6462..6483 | -0.4 AA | 17.8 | 17.4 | 17.7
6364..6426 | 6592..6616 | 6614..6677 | 0.8 AA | 17.8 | 17.2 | 17.3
